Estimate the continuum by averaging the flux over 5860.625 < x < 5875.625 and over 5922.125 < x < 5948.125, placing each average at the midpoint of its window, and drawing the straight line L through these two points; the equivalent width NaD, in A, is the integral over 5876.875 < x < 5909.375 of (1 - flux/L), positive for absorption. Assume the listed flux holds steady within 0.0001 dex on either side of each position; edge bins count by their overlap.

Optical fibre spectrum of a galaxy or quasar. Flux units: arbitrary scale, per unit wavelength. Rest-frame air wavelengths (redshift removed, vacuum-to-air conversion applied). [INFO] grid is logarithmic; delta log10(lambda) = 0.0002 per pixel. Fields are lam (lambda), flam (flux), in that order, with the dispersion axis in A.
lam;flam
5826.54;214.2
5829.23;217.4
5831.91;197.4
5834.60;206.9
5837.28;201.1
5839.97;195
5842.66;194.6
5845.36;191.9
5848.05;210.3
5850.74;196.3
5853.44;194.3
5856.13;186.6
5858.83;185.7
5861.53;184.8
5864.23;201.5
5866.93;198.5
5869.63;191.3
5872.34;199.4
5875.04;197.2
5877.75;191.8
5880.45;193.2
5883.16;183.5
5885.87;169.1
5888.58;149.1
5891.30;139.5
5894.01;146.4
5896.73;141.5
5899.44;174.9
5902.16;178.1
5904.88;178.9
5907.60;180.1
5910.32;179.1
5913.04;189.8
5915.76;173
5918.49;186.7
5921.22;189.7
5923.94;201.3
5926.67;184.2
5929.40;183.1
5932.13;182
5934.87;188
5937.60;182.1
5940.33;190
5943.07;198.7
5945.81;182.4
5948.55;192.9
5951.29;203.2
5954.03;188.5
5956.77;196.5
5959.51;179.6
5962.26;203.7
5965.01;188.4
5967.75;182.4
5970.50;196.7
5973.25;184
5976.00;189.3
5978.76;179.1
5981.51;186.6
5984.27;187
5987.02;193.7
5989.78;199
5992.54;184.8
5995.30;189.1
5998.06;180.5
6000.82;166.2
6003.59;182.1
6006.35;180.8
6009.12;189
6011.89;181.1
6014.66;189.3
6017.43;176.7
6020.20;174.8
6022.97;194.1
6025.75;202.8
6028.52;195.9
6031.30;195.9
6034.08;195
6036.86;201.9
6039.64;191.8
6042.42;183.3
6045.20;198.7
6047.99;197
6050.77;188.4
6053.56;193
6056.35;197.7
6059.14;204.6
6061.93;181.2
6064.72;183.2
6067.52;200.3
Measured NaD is 4.1 A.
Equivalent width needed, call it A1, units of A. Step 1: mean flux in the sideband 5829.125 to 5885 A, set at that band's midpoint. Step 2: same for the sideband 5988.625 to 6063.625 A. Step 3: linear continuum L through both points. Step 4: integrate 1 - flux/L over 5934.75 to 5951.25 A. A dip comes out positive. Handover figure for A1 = 0.2 A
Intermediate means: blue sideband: 195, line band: 190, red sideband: 189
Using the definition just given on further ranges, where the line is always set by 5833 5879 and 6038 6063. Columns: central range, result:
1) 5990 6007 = 1.1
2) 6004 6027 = 0.9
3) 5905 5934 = 1.5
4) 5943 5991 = 0.9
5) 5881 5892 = 1.8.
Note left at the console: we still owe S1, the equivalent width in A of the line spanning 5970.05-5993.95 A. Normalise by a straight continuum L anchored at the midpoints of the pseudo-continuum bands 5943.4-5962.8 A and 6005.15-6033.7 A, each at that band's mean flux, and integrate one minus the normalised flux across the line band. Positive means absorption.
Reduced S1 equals 0.2 A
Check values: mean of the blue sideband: 192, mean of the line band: 189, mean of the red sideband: 188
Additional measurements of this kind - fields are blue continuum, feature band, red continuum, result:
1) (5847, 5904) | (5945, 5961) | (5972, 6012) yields -0.6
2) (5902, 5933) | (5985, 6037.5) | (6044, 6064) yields 0.8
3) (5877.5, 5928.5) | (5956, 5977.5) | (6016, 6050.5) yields -0.8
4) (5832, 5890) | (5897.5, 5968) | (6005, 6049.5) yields 1.7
